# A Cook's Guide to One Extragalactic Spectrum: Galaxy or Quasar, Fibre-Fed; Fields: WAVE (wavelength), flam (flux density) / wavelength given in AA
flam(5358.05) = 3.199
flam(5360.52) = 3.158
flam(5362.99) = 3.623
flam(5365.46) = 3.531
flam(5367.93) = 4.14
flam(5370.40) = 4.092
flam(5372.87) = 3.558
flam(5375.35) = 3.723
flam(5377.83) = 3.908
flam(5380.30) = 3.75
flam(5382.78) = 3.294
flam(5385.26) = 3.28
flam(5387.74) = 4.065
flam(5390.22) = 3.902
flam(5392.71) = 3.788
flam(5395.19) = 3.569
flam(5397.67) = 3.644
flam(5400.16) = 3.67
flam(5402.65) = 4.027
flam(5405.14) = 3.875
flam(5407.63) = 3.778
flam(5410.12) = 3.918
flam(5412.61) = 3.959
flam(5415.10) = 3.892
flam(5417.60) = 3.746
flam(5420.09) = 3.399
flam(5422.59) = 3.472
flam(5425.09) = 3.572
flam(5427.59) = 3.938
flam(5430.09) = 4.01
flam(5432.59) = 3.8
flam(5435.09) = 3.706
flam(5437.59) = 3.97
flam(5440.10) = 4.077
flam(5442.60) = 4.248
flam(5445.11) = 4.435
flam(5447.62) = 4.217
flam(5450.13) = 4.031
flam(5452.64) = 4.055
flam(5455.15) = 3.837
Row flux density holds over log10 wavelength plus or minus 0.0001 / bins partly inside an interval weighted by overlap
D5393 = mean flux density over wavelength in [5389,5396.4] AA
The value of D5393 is 3.75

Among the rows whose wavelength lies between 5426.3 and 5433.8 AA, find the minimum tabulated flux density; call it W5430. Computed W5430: 3.8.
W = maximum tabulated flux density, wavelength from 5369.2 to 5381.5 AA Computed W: 4.092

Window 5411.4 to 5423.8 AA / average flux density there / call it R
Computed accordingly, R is 3.69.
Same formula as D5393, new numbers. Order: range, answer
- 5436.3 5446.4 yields 4.18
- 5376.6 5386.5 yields 3.56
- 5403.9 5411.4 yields 3.86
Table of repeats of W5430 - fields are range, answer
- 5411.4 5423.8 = 3.399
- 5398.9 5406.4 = 3.67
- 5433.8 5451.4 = 3.706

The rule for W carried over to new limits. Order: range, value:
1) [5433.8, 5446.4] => 4.435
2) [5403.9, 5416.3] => 3.959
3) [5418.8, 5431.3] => 4.01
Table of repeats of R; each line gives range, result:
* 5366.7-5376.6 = 3.88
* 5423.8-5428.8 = 3.75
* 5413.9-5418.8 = 3.81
